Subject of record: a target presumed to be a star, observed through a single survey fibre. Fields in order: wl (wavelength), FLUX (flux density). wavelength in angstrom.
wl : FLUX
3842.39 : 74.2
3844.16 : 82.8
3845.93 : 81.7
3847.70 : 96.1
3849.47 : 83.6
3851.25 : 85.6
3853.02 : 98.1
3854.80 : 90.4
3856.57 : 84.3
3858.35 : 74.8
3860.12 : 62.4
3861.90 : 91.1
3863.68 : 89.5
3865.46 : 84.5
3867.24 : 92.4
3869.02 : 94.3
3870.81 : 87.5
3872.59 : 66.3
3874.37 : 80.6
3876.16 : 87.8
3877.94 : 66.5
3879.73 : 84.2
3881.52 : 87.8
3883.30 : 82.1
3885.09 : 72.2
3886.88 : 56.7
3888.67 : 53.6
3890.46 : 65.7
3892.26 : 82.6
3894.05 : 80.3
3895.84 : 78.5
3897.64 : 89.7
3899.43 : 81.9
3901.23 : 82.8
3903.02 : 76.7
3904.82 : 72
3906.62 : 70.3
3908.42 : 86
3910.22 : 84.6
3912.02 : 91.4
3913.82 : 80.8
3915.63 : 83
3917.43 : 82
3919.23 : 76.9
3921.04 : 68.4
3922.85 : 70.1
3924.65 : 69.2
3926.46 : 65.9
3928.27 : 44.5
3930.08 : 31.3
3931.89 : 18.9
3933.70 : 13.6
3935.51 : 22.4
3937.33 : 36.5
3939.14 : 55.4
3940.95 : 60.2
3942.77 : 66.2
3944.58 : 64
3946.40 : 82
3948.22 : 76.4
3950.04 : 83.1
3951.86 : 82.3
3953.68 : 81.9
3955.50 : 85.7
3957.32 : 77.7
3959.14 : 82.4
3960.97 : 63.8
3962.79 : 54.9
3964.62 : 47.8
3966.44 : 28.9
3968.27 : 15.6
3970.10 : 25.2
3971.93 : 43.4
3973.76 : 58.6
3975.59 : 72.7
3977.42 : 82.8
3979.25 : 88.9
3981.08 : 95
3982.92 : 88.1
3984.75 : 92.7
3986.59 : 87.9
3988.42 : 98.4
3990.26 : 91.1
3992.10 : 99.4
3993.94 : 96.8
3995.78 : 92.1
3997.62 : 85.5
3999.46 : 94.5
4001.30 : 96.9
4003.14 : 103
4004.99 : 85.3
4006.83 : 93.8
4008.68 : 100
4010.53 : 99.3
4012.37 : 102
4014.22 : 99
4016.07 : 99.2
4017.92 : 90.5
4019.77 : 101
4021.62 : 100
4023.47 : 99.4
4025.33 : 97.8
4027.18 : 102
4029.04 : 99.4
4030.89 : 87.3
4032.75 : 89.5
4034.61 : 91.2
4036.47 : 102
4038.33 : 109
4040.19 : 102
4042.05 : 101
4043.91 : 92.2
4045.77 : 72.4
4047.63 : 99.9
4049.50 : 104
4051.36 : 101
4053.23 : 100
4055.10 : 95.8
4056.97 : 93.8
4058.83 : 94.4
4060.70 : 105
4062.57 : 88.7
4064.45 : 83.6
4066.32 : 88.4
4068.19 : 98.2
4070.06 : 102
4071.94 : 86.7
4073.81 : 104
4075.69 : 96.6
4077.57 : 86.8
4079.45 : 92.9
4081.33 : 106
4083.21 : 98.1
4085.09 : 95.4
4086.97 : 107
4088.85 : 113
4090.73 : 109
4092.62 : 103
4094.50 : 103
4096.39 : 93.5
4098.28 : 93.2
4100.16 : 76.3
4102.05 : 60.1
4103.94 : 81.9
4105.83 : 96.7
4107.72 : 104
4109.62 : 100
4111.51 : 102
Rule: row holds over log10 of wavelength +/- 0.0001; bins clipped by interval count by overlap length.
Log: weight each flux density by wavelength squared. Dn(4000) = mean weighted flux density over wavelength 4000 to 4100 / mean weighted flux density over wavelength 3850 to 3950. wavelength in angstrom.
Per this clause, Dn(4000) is 1.45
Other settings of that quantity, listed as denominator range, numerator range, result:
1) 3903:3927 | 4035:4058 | 1.35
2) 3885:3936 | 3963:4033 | 1.32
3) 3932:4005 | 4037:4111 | 1.42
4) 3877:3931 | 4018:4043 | 1.42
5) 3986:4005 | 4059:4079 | 1.03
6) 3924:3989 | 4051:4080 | 1.61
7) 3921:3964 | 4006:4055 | 1.68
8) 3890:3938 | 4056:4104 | 1.54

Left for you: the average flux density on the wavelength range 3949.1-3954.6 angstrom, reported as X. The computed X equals 82.4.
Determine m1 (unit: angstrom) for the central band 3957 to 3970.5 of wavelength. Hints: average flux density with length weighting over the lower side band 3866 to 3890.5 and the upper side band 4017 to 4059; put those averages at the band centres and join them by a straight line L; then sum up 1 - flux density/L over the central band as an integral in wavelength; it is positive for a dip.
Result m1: 5.92 angstrom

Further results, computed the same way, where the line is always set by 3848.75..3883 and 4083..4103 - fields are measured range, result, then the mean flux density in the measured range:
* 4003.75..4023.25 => -1.24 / 97.2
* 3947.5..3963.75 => 2.20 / 76.4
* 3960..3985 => 8.06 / 60.5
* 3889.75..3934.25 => 8.12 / 70.3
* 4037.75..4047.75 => -0.26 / 95.4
